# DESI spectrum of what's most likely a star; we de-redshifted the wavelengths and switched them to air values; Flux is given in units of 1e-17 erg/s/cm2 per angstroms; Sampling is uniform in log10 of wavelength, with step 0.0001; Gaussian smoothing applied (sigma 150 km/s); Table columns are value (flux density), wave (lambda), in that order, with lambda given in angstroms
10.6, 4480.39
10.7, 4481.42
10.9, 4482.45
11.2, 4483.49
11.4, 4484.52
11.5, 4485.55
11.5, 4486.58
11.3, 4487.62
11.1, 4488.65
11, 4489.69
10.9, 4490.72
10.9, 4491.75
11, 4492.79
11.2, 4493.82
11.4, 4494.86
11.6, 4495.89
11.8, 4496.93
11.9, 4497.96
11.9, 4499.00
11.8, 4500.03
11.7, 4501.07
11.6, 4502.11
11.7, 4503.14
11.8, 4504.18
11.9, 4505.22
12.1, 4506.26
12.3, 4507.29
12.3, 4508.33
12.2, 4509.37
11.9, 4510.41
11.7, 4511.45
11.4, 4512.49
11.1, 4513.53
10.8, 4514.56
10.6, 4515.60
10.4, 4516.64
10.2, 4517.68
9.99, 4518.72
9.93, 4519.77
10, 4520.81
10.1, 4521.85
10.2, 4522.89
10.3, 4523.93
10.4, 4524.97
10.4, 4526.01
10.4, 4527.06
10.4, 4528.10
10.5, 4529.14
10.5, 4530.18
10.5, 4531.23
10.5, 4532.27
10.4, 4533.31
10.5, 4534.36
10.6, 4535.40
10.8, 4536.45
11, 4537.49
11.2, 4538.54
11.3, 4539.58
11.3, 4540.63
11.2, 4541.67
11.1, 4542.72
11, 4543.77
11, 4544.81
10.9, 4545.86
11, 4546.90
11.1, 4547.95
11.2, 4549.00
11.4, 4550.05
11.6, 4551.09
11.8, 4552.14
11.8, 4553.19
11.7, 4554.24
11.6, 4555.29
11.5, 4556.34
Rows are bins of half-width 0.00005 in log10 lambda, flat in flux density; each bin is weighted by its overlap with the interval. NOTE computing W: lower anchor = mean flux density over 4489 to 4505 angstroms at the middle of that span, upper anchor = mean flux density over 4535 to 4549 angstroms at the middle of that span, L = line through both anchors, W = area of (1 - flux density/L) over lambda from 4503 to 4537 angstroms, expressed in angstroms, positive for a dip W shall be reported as 1.2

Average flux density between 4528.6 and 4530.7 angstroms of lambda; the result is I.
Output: 10.5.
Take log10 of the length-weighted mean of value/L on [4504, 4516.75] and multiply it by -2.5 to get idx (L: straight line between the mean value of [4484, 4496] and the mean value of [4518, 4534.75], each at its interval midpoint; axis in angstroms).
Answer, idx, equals -0.09 mag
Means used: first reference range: 11.2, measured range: 11.6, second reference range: 10.3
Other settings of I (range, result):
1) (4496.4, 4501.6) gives 11.8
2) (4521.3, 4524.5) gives 10.2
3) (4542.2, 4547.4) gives 11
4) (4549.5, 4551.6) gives 11.5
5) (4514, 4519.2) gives 10.4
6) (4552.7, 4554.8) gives 11.7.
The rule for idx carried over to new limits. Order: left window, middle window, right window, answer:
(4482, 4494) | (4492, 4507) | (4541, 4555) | -0.05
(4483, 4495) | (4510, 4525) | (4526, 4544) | 0.03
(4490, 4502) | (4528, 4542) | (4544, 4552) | 0.05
